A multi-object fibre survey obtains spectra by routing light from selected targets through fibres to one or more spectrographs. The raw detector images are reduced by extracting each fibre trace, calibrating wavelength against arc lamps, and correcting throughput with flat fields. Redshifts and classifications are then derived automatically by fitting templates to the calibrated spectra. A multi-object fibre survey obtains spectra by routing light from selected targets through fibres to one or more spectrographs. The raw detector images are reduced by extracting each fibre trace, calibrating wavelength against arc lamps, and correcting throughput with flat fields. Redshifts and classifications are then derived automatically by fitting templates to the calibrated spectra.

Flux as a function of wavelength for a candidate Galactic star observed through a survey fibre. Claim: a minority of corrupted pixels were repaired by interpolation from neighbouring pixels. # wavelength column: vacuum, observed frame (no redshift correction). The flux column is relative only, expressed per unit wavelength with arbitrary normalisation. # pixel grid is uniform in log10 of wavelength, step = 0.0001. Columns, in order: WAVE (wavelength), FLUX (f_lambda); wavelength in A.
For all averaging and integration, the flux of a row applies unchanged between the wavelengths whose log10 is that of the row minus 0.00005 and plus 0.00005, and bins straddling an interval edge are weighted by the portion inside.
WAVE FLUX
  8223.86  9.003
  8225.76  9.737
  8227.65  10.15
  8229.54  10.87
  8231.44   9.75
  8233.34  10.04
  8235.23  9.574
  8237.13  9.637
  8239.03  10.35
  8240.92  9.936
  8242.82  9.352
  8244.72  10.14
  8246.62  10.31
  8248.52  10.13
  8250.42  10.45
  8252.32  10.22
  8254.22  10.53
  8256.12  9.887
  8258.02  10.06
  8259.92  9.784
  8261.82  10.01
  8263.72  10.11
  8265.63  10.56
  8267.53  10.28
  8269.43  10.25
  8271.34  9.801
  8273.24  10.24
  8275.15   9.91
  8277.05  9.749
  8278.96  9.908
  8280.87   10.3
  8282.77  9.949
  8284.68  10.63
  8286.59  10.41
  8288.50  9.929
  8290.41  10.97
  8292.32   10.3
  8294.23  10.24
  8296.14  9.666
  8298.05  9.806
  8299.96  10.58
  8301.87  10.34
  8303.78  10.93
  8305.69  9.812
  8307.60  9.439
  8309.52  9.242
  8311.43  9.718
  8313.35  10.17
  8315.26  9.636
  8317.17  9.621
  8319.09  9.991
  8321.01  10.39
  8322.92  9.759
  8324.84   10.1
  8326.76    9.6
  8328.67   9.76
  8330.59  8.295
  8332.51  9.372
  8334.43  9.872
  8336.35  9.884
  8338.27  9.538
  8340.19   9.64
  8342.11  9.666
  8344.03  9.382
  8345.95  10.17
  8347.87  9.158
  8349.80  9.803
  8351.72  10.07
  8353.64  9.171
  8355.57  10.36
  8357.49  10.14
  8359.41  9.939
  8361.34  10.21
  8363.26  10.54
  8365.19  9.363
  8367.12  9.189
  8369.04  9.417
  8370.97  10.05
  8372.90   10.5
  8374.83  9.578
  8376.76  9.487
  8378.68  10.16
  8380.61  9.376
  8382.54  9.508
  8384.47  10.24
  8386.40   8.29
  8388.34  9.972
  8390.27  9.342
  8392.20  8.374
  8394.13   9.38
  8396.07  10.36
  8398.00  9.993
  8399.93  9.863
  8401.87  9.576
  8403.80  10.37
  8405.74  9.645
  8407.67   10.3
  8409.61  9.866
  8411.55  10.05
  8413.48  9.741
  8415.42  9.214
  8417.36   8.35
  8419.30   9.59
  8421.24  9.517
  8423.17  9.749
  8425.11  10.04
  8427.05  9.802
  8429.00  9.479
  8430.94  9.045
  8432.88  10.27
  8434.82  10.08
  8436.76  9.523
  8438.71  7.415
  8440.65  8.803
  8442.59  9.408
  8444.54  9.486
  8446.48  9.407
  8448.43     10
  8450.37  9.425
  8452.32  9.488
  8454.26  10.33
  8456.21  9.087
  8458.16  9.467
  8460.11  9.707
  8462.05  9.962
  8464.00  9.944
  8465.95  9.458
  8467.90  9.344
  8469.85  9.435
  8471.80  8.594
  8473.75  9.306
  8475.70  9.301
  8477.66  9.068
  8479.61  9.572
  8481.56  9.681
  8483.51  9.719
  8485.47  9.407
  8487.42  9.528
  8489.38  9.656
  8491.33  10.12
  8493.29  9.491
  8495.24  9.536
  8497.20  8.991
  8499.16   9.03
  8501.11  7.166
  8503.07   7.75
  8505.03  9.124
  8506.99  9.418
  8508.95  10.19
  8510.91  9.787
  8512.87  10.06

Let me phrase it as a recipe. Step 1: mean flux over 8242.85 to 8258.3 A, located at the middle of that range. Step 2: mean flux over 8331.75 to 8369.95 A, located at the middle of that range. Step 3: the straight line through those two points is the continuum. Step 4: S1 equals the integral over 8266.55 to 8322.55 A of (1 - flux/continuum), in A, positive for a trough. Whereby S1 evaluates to -0.49 A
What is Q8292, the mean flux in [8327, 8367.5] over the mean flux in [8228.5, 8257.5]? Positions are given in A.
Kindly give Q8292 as 0.96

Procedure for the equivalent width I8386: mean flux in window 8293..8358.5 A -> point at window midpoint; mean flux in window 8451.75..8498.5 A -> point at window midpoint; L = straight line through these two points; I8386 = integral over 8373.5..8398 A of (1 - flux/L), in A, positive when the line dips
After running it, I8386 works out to 0.37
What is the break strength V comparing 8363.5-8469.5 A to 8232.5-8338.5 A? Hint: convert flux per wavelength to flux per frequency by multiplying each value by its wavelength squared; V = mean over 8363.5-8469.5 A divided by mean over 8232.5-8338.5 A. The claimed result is 0.99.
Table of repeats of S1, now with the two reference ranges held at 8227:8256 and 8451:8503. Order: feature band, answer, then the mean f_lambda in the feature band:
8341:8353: 0.1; 9.7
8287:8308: -0.6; 10.2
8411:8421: 0.2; 9.37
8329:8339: 0.4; 9.41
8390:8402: 0.1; 9.57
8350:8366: -0.4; 9.98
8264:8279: -0.2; 10.1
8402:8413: -0.5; 10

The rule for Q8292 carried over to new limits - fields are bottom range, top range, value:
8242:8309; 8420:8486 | 0.94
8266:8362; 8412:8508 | 0.94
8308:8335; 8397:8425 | 1.00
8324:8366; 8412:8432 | 0.97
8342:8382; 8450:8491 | 0.97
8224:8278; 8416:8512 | 0.93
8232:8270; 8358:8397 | 0.96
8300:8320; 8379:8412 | 0.98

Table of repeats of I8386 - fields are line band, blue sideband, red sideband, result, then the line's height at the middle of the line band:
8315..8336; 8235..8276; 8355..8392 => 0.42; 9.88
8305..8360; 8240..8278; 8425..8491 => 0.83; 9.86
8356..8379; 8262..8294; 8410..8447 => -0.34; 9.74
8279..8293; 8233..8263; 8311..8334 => -0.66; 9.86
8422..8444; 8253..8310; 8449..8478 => 0.38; 9.59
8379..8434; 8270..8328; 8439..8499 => 0.27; 9.67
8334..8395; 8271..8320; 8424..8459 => 0.63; 9.78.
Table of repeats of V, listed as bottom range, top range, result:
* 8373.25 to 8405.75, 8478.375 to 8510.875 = 0.99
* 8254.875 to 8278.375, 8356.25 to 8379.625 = 1.01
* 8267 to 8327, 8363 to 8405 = 0.98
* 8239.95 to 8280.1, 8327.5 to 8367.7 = 0.98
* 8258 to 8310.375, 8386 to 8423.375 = 0.98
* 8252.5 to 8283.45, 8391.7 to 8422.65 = 0.99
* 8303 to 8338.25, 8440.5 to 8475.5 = 1.01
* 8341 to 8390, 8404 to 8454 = 0.99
